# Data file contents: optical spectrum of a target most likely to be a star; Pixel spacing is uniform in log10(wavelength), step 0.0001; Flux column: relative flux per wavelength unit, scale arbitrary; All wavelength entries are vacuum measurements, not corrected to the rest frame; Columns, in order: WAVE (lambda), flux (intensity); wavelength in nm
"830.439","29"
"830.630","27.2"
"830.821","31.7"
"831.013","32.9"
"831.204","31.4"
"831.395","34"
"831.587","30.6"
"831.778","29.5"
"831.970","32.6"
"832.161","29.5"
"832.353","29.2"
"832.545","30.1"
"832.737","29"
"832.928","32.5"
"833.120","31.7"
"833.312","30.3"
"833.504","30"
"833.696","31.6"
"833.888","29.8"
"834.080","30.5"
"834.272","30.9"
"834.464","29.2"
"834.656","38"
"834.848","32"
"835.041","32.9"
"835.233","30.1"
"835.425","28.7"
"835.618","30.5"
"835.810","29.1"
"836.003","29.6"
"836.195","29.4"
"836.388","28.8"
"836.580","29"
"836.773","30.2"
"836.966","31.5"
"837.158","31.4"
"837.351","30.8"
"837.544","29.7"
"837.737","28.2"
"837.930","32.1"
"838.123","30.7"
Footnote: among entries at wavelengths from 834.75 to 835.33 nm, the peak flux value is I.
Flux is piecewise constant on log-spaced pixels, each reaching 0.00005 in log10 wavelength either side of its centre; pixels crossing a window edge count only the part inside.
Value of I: 32.9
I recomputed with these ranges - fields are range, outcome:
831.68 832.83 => 32.6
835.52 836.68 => 30.5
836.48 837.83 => 31.5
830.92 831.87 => 34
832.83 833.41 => 32.5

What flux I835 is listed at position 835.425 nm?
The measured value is 28.7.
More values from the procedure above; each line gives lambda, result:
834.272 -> 30.9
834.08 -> 30.5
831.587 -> 30.6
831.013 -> 32.9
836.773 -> 30.2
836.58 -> 29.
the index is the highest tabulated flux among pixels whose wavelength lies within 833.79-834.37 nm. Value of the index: 30.9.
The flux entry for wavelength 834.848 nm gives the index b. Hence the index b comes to 32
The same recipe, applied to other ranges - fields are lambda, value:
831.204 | 31.4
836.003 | 29.6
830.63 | 27.2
